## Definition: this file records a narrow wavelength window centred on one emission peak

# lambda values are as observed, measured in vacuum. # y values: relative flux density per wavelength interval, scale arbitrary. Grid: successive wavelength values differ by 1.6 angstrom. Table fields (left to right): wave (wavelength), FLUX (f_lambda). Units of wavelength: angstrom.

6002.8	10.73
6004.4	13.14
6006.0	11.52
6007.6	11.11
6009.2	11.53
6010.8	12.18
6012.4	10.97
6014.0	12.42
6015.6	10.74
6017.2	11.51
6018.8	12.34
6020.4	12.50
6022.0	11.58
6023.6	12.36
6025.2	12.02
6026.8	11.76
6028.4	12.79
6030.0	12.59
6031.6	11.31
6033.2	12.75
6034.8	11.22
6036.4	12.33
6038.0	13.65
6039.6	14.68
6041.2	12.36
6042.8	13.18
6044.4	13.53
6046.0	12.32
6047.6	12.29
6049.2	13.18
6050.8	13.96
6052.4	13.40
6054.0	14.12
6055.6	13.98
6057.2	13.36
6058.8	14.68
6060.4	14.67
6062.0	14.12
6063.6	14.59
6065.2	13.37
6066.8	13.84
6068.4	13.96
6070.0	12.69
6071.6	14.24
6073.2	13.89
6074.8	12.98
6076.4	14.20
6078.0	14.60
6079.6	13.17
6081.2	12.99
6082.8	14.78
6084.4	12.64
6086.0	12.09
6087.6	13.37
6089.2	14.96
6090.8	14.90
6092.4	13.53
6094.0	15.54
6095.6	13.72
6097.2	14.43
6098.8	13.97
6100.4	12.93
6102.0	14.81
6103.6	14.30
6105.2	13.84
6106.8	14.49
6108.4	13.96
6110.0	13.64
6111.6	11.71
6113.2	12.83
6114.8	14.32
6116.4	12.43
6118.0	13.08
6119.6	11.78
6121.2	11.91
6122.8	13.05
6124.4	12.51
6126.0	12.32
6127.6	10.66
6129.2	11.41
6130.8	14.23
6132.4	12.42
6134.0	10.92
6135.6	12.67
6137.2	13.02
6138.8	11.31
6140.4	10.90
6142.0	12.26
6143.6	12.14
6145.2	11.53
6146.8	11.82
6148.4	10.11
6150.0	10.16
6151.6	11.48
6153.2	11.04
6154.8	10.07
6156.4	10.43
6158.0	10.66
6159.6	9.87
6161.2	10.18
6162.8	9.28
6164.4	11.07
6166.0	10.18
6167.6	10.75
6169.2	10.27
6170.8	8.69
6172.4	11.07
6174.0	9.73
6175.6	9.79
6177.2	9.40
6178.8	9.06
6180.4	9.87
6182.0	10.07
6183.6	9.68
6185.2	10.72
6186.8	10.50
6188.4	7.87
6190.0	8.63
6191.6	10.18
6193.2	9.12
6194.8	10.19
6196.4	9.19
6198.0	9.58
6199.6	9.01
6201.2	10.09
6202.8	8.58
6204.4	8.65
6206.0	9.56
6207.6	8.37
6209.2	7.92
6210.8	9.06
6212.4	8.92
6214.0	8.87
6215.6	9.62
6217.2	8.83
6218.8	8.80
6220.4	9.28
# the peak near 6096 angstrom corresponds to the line C IV 1549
